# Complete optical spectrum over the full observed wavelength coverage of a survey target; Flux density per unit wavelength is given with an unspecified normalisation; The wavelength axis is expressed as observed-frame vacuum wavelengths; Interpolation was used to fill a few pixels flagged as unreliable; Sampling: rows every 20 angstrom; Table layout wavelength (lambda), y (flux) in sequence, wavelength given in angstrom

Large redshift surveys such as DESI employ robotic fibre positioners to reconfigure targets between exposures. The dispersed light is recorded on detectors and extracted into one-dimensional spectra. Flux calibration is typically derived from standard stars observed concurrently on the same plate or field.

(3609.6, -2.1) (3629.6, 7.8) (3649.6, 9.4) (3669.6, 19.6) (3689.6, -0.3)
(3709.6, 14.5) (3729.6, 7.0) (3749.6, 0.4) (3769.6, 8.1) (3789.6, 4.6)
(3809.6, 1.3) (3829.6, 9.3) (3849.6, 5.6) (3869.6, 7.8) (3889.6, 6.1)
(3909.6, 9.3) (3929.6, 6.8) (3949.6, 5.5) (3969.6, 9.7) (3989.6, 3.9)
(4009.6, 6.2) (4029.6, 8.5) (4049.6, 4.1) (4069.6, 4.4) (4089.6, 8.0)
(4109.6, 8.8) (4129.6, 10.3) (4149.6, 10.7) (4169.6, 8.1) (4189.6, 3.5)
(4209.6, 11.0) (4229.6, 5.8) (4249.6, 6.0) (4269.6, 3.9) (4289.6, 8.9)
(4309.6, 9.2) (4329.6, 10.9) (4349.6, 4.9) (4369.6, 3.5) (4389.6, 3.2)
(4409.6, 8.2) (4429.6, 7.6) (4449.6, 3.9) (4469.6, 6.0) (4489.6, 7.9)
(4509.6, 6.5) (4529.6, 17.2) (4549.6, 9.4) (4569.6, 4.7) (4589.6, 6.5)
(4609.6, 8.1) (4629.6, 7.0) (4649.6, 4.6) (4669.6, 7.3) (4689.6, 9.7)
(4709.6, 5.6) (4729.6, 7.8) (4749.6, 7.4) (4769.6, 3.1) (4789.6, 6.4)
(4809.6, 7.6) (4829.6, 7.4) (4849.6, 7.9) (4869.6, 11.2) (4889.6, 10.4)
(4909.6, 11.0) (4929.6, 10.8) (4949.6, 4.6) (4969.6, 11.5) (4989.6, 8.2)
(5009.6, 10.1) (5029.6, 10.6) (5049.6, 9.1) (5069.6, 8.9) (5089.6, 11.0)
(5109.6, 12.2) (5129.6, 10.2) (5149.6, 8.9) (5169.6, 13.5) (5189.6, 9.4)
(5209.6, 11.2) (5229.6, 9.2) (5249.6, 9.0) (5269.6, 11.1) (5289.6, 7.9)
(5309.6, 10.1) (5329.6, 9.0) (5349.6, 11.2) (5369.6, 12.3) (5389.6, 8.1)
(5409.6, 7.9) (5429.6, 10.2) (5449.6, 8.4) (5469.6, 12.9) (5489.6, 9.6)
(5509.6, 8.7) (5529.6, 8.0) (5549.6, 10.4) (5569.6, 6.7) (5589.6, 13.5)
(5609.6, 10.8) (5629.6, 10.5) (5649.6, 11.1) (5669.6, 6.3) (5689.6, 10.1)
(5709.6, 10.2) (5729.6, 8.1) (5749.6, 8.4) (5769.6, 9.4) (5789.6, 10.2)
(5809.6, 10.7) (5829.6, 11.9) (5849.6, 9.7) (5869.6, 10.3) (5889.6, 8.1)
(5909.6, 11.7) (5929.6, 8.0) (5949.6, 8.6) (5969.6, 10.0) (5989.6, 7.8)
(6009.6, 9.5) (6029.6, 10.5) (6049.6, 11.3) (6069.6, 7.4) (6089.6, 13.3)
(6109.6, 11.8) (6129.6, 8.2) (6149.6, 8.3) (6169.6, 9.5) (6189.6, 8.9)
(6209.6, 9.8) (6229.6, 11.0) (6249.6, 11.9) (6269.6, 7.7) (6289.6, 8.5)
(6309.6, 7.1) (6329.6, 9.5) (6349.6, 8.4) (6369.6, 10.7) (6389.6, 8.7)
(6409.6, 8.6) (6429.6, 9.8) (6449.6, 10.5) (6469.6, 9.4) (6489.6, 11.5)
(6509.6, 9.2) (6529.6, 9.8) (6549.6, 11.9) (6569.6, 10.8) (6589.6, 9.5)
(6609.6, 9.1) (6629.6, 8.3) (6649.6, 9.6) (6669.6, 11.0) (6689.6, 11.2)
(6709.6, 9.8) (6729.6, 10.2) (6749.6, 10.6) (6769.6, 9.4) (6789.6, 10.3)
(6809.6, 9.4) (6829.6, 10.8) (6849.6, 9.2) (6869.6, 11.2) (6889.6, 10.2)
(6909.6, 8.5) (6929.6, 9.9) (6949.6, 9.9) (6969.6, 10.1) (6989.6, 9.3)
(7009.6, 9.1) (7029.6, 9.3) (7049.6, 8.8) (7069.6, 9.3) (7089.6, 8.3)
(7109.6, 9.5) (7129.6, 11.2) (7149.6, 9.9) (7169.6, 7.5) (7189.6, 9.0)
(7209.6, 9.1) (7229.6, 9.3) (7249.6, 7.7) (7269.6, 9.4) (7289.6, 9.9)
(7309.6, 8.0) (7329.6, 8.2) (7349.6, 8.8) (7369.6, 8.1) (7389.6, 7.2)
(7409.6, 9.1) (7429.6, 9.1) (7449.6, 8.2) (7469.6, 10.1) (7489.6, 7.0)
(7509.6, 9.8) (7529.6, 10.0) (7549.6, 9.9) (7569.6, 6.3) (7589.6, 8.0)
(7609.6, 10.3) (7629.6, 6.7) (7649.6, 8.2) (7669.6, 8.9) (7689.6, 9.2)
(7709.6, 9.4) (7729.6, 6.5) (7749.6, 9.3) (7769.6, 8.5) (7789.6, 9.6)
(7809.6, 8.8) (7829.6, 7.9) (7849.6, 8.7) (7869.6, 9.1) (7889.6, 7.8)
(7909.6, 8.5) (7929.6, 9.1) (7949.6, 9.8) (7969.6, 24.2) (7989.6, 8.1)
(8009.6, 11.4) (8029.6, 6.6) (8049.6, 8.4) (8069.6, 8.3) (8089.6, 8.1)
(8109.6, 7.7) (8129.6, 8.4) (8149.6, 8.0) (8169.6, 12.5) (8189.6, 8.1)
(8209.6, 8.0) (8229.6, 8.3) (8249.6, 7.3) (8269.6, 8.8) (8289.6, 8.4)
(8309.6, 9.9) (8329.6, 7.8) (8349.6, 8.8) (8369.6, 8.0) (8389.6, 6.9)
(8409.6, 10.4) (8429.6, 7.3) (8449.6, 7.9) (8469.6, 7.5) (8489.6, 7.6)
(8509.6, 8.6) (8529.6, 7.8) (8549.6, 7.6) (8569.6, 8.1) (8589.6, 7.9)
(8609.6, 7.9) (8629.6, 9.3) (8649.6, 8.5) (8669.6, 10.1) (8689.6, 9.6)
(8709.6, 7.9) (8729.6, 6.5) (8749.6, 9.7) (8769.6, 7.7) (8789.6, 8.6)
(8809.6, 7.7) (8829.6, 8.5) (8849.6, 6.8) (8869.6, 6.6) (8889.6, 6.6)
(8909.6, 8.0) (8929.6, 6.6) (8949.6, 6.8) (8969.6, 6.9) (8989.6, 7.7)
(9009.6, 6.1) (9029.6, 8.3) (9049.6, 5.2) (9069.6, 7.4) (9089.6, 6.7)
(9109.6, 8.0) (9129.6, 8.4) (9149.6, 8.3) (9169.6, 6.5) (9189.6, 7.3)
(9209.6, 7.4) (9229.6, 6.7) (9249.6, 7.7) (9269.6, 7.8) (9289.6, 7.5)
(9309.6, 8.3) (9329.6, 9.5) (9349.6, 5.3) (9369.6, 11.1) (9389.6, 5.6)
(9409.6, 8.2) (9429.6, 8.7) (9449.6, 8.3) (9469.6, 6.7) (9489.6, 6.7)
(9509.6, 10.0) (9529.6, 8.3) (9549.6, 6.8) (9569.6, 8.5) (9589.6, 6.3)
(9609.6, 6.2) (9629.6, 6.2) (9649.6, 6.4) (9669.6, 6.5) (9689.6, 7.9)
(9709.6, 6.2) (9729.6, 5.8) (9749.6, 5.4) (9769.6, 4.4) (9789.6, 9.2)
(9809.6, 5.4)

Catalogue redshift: 0.215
